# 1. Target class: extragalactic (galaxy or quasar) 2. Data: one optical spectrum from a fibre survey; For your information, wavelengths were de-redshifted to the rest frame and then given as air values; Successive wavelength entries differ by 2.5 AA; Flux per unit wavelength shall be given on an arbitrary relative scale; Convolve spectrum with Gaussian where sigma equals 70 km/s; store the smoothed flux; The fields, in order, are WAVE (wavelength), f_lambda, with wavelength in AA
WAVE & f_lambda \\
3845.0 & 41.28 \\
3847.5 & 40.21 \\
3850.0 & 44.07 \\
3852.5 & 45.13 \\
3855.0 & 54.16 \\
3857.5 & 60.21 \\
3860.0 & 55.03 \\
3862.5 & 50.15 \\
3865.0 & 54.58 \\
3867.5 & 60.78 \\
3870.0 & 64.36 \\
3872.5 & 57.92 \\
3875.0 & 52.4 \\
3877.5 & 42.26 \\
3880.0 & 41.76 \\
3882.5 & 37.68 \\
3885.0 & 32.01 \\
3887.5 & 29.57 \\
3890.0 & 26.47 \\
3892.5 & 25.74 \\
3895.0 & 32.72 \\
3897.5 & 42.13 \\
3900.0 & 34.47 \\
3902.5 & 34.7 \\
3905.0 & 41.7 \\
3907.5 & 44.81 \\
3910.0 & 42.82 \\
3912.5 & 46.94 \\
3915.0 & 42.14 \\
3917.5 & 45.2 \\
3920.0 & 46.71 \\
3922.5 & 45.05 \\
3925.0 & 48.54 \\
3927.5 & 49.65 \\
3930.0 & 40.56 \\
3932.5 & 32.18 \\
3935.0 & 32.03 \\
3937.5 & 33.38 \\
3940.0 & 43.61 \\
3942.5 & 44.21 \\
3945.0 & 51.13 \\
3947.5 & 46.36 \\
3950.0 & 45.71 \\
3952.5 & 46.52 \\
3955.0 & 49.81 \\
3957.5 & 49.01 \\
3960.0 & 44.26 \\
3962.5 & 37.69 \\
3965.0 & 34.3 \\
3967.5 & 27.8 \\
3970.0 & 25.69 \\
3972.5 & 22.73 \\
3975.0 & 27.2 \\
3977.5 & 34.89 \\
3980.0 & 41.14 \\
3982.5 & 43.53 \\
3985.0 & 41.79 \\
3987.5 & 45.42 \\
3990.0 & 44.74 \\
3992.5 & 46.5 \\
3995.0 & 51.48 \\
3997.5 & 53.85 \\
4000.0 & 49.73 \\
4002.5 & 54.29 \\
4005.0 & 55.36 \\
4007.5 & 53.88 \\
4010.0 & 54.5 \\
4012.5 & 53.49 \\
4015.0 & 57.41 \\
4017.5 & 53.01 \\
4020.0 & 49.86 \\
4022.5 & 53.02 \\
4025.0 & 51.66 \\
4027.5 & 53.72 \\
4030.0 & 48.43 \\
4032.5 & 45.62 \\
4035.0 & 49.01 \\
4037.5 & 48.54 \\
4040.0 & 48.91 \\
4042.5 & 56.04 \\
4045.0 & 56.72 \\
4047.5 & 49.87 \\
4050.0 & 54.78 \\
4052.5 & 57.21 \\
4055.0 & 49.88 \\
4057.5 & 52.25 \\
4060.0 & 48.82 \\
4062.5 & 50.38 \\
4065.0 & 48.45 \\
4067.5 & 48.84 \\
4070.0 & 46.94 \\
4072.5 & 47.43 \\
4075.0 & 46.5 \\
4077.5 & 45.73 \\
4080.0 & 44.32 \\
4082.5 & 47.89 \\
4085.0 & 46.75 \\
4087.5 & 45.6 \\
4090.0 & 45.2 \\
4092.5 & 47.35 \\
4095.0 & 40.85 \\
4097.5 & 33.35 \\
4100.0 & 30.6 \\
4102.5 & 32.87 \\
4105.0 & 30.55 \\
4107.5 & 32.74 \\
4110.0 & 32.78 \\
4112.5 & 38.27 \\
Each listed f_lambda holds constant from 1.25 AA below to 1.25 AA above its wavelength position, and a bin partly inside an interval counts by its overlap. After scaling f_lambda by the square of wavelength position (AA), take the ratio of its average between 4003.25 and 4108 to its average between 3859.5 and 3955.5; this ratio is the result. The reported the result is 1.20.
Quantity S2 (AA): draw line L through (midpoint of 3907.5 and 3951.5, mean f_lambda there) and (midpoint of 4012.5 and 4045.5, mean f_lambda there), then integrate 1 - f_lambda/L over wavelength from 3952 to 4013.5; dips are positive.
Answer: 5.7 AA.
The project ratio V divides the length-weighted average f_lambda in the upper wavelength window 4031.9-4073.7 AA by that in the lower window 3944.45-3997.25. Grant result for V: 1.2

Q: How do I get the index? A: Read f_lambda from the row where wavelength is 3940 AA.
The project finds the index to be 43.61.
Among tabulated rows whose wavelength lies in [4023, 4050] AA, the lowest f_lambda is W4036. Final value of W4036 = 45.62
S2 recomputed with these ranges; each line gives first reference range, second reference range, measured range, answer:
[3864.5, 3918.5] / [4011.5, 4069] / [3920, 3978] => 7.4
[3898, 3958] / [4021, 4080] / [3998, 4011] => -1.6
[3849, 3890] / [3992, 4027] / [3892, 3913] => 4.6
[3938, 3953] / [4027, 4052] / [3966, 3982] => 5.7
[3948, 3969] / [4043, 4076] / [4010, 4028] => -2.3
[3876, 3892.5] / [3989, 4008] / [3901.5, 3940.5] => -2.1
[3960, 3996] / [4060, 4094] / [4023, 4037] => -2.4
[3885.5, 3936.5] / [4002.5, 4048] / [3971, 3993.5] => 4.3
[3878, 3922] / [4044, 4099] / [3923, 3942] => -0.1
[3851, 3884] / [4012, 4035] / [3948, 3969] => 4.0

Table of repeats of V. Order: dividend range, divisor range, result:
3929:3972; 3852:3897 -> 0.87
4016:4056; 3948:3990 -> 1.33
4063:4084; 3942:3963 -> 1.01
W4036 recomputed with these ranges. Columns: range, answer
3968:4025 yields 22.73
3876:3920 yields 25.74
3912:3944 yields 32.03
